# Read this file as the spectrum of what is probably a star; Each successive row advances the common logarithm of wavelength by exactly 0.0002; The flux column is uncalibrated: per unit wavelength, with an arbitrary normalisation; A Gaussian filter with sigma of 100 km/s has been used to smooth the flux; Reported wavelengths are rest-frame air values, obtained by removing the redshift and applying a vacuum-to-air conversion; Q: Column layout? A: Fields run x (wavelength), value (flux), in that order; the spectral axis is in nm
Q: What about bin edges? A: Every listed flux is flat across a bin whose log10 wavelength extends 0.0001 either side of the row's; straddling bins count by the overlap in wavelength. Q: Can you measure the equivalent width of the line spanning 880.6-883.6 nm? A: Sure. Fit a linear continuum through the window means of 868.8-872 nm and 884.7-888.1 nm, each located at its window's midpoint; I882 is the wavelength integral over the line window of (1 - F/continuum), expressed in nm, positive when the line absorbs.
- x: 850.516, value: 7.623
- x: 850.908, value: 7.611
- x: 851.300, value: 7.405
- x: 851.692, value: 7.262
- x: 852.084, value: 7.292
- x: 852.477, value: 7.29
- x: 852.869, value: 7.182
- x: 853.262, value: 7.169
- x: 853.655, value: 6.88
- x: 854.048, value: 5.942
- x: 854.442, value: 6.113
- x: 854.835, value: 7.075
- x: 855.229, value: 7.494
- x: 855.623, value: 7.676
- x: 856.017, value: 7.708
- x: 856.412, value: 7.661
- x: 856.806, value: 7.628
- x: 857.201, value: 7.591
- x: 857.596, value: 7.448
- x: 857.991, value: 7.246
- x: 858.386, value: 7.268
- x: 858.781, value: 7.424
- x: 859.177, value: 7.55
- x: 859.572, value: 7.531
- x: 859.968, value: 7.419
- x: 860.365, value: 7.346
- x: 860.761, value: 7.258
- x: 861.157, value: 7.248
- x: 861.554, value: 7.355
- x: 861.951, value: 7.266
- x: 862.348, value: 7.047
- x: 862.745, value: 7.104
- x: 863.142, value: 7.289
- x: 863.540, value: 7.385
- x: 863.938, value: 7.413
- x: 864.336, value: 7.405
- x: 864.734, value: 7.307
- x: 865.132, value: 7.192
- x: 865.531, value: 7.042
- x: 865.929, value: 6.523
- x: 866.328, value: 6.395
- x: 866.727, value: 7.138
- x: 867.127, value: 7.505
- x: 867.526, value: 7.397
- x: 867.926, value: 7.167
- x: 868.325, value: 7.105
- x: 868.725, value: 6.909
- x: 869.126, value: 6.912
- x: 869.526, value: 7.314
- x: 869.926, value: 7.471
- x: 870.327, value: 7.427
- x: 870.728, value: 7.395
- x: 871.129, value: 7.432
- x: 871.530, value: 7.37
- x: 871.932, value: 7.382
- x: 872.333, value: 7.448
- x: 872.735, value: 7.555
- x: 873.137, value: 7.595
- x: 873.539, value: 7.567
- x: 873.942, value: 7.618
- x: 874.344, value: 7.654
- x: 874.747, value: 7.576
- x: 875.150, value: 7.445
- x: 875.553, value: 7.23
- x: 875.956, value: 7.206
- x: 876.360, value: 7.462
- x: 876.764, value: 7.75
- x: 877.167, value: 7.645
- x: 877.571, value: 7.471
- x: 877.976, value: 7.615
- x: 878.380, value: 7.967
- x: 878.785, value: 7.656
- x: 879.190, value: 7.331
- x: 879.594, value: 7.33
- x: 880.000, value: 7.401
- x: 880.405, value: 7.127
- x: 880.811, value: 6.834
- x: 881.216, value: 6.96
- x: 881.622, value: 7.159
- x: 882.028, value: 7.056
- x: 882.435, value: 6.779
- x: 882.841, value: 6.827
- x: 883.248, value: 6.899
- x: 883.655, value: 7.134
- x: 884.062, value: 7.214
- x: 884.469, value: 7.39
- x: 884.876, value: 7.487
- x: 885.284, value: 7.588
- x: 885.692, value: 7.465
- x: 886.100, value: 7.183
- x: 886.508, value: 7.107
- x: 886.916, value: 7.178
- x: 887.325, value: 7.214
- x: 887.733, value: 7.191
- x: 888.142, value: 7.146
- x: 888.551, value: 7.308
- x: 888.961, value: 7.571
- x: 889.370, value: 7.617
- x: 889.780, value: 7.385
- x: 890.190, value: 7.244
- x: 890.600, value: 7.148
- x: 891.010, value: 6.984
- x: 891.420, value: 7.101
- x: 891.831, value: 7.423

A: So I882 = 0.15 nm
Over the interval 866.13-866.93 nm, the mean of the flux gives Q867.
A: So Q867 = 6.76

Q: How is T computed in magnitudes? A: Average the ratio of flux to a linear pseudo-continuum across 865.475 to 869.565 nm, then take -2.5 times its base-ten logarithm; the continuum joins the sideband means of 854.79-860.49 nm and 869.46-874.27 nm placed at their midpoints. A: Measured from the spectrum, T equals 0.07 mag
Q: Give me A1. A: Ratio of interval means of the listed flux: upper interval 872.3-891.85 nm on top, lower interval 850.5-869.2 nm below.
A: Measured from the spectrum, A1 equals 1.0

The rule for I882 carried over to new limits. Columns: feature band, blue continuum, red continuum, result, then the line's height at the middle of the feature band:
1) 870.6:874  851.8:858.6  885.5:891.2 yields -0.112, 7.24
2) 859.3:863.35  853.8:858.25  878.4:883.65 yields -0.044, 7.21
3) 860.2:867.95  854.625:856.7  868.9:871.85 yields 0.232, 7.41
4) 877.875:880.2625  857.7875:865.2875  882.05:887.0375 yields -0.106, 7.22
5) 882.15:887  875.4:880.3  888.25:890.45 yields 0.168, 7.44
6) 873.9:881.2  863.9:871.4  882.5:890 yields -0.224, 7.22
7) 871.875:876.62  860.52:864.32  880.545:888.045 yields -0.184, 7.2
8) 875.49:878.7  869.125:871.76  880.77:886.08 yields -0.136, 7.25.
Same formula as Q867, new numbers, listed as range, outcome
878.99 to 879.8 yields 7.33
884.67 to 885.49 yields 7.53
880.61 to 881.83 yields 6.99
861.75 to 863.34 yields 7.18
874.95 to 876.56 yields 7.34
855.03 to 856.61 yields 7.63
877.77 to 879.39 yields 7.64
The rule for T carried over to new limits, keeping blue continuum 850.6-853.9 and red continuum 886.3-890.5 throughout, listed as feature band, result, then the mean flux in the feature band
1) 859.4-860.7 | -0.021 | 7.41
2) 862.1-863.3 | 0.017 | 7.15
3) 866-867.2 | 0.056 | 6.9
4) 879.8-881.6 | 0.029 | 7.09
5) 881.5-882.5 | 0.042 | 7.01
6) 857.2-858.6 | -0.015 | 7.36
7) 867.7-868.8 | 0.028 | 7.09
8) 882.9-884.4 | 0.031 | 7.08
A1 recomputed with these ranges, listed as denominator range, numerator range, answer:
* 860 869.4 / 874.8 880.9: 1.04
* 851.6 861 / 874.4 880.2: 1.03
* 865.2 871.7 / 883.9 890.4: 1.02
